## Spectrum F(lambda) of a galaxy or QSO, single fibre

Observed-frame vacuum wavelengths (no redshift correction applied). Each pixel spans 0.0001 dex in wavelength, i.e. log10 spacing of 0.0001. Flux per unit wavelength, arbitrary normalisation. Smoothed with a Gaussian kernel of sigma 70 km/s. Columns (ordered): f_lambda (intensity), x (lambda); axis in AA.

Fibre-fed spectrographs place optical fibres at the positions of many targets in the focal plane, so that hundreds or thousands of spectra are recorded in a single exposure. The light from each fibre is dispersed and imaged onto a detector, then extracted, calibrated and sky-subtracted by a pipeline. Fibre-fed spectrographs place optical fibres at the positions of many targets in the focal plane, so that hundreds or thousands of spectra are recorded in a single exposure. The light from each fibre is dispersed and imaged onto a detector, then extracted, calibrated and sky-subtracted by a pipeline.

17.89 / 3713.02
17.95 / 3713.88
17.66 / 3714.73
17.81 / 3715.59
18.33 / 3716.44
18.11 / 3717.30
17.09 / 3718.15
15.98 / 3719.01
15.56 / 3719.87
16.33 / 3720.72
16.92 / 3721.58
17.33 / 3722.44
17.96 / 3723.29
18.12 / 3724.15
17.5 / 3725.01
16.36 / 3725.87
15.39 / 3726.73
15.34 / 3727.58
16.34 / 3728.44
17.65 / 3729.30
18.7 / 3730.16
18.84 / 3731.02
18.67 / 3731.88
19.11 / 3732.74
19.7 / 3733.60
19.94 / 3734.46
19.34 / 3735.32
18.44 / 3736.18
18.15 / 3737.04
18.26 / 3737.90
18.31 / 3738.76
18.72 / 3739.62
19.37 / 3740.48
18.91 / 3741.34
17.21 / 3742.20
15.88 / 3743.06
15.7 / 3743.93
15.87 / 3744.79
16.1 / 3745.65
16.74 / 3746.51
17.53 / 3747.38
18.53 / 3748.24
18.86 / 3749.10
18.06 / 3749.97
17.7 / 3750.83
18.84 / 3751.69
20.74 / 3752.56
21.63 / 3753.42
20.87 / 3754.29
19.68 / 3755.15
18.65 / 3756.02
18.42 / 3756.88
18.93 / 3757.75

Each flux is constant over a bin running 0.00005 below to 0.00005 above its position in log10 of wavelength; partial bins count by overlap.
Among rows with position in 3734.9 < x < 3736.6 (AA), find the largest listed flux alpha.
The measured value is 19.34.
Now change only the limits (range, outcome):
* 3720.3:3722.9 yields 17.33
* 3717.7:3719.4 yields 17.09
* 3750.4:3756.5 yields 21.63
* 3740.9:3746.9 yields 18.91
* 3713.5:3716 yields 17.95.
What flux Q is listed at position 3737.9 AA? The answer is 18.26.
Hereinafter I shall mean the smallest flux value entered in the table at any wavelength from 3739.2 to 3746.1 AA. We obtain 15.7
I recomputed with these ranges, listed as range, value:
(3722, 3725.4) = 17.33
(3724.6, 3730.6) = 15.34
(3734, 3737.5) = 18.15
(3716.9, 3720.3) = 15.56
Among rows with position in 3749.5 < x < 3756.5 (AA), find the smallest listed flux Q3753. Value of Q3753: 17.7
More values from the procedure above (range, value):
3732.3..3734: 19.11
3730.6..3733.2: 18.67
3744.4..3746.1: 15.87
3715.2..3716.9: 17.81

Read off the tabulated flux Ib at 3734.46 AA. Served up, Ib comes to 19.94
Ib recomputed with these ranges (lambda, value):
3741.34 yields 18.91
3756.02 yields 18.65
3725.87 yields 16.36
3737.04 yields 18.15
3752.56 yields 20.74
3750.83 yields 17.7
